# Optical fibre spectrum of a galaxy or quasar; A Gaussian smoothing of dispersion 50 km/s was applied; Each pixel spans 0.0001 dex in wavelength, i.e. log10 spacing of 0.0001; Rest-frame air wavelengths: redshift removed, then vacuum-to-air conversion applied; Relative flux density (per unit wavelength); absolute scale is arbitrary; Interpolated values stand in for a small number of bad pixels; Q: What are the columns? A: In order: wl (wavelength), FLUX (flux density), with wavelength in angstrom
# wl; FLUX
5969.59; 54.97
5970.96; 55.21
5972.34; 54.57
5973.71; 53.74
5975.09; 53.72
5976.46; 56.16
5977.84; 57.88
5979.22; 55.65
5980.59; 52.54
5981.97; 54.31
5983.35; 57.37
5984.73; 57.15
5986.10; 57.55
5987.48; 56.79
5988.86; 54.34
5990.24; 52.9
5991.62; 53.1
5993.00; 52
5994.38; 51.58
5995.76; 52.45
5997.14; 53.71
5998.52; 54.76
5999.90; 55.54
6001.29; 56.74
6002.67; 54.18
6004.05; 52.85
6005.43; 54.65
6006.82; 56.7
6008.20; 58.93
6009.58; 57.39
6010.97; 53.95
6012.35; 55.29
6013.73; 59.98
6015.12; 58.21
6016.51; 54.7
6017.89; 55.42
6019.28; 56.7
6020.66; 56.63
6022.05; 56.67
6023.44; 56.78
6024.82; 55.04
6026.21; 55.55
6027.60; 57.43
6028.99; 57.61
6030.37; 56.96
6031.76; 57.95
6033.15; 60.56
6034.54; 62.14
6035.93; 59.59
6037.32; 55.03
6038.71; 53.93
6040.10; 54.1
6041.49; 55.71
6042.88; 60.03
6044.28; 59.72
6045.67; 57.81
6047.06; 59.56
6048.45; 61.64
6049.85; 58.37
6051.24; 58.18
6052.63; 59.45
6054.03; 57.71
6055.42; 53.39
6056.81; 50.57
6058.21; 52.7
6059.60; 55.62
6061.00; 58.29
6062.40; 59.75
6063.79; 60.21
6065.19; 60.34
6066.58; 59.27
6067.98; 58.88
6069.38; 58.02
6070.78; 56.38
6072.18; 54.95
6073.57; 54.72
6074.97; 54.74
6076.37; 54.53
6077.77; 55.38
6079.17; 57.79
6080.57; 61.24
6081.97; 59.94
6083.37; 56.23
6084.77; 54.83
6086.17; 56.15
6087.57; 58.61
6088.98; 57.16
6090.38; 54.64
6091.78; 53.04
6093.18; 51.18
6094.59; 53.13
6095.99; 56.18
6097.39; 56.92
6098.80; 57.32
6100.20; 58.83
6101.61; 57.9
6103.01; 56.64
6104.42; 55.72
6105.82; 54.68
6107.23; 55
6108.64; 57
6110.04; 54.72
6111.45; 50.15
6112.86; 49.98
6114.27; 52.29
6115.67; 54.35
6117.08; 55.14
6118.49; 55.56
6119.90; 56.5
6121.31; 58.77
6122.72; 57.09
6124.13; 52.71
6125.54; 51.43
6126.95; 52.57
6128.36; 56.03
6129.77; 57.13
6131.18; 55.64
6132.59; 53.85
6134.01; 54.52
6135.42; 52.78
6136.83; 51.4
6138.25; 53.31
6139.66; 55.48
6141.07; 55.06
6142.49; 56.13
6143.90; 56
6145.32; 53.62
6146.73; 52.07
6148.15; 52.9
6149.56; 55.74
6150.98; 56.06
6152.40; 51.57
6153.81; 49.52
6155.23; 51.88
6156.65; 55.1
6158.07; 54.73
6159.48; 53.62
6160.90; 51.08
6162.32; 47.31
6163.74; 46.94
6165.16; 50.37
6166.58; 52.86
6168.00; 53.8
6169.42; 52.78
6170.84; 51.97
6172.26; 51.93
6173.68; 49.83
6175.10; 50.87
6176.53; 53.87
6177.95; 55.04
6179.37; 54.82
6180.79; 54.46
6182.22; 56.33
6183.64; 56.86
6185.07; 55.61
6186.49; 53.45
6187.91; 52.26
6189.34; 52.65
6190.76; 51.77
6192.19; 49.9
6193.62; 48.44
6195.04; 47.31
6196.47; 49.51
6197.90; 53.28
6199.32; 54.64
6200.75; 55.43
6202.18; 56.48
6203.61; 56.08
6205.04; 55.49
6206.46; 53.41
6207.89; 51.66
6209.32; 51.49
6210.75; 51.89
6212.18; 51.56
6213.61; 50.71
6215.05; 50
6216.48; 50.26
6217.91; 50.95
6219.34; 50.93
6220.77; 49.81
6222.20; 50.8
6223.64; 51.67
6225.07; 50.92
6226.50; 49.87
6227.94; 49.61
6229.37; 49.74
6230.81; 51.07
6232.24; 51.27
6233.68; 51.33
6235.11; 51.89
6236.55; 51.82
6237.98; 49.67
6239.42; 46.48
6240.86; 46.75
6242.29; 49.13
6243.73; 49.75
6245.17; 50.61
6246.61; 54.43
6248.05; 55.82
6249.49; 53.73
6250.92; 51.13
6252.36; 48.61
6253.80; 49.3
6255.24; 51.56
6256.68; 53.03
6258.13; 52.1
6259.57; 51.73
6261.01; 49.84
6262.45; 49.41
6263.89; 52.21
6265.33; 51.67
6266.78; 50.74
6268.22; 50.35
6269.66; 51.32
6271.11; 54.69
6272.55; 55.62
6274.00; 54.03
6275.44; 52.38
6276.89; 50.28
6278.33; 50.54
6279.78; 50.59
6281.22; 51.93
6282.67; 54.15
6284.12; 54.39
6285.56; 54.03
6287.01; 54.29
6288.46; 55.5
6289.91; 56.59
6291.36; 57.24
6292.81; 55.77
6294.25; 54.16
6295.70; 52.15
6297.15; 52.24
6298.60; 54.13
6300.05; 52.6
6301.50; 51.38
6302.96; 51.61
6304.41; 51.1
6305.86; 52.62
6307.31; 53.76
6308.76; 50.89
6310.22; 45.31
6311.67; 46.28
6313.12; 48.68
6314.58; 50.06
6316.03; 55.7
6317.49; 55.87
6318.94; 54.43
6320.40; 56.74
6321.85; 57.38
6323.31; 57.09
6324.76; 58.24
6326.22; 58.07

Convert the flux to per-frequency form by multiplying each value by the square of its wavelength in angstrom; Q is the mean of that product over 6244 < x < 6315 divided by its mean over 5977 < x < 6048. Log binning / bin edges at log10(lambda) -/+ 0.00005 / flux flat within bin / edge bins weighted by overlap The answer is 1.01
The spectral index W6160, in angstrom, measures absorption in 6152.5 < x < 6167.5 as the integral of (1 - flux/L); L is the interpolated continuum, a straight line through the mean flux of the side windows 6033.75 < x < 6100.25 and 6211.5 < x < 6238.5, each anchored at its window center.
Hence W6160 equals 0.54 angstrom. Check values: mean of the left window 56.9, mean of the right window 50.7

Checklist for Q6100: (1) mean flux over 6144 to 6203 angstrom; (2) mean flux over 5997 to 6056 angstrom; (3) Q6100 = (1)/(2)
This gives 0.9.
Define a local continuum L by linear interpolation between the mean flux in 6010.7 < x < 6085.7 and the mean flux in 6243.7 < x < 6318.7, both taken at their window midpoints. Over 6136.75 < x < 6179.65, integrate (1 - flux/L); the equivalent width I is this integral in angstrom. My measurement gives 1.6 angstrom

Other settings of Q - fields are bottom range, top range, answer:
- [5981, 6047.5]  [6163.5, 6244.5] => 0.98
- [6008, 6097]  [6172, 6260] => 0.96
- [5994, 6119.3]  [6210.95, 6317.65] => 0.98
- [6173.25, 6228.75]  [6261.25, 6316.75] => 1.03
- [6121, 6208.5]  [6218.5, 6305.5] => 1.00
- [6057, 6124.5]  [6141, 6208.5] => 0.97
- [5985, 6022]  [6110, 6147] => 1.02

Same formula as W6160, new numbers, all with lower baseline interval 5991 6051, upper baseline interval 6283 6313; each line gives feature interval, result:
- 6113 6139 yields 0.3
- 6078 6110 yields -0.5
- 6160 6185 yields 0.9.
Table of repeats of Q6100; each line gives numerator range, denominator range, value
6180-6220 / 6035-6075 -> 0.92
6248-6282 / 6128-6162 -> 0.96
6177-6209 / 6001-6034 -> 0.94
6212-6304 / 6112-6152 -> 0.95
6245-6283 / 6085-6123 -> 0.94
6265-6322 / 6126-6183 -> 0.99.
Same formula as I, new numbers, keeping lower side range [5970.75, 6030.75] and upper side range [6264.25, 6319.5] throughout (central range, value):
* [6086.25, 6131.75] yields -0.61 angstrom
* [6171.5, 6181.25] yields 0.15 angstrom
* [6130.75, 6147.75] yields 0.00 angstrom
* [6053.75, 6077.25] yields -0.69 angstrom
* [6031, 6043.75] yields -0.59 angstrom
